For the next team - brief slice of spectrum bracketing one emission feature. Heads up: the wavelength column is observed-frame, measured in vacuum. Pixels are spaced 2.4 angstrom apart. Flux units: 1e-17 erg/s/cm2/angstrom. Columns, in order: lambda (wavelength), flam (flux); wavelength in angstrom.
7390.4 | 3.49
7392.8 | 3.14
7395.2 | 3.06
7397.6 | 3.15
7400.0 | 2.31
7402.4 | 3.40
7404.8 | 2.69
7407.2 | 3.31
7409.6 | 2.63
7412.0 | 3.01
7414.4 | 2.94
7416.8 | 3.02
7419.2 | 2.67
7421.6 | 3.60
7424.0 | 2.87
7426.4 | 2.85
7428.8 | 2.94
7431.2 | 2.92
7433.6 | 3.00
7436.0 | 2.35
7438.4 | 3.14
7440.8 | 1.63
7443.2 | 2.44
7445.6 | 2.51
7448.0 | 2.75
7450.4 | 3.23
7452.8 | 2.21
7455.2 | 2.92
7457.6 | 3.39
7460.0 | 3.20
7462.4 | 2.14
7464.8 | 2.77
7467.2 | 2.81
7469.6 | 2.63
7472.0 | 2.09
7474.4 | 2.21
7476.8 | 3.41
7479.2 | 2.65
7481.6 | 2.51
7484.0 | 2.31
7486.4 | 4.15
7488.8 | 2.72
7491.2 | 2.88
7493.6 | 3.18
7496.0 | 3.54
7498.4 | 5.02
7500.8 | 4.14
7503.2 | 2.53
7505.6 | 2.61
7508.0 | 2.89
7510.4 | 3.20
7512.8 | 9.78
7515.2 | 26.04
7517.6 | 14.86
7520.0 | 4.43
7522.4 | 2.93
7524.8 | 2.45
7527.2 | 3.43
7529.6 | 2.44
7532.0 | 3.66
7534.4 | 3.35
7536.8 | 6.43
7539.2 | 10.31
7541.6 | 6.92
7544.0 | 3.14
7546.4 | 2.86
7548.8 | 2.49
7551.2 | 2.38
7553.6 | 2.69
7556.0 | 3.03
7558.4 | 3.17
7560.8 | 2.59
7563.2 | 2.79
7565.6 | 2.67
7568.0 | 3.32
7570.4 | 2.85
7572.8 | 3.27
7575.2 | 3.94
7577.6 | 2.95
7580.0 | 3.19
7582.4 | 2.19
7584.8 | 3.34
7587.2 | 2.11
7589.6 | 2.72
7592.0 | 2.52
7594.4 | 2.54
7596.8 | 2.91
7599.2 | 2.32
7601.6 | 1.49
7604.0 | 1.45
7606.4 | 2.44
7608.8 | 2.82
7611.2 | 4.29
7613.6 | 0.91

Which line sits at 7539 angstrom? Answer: [N II]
